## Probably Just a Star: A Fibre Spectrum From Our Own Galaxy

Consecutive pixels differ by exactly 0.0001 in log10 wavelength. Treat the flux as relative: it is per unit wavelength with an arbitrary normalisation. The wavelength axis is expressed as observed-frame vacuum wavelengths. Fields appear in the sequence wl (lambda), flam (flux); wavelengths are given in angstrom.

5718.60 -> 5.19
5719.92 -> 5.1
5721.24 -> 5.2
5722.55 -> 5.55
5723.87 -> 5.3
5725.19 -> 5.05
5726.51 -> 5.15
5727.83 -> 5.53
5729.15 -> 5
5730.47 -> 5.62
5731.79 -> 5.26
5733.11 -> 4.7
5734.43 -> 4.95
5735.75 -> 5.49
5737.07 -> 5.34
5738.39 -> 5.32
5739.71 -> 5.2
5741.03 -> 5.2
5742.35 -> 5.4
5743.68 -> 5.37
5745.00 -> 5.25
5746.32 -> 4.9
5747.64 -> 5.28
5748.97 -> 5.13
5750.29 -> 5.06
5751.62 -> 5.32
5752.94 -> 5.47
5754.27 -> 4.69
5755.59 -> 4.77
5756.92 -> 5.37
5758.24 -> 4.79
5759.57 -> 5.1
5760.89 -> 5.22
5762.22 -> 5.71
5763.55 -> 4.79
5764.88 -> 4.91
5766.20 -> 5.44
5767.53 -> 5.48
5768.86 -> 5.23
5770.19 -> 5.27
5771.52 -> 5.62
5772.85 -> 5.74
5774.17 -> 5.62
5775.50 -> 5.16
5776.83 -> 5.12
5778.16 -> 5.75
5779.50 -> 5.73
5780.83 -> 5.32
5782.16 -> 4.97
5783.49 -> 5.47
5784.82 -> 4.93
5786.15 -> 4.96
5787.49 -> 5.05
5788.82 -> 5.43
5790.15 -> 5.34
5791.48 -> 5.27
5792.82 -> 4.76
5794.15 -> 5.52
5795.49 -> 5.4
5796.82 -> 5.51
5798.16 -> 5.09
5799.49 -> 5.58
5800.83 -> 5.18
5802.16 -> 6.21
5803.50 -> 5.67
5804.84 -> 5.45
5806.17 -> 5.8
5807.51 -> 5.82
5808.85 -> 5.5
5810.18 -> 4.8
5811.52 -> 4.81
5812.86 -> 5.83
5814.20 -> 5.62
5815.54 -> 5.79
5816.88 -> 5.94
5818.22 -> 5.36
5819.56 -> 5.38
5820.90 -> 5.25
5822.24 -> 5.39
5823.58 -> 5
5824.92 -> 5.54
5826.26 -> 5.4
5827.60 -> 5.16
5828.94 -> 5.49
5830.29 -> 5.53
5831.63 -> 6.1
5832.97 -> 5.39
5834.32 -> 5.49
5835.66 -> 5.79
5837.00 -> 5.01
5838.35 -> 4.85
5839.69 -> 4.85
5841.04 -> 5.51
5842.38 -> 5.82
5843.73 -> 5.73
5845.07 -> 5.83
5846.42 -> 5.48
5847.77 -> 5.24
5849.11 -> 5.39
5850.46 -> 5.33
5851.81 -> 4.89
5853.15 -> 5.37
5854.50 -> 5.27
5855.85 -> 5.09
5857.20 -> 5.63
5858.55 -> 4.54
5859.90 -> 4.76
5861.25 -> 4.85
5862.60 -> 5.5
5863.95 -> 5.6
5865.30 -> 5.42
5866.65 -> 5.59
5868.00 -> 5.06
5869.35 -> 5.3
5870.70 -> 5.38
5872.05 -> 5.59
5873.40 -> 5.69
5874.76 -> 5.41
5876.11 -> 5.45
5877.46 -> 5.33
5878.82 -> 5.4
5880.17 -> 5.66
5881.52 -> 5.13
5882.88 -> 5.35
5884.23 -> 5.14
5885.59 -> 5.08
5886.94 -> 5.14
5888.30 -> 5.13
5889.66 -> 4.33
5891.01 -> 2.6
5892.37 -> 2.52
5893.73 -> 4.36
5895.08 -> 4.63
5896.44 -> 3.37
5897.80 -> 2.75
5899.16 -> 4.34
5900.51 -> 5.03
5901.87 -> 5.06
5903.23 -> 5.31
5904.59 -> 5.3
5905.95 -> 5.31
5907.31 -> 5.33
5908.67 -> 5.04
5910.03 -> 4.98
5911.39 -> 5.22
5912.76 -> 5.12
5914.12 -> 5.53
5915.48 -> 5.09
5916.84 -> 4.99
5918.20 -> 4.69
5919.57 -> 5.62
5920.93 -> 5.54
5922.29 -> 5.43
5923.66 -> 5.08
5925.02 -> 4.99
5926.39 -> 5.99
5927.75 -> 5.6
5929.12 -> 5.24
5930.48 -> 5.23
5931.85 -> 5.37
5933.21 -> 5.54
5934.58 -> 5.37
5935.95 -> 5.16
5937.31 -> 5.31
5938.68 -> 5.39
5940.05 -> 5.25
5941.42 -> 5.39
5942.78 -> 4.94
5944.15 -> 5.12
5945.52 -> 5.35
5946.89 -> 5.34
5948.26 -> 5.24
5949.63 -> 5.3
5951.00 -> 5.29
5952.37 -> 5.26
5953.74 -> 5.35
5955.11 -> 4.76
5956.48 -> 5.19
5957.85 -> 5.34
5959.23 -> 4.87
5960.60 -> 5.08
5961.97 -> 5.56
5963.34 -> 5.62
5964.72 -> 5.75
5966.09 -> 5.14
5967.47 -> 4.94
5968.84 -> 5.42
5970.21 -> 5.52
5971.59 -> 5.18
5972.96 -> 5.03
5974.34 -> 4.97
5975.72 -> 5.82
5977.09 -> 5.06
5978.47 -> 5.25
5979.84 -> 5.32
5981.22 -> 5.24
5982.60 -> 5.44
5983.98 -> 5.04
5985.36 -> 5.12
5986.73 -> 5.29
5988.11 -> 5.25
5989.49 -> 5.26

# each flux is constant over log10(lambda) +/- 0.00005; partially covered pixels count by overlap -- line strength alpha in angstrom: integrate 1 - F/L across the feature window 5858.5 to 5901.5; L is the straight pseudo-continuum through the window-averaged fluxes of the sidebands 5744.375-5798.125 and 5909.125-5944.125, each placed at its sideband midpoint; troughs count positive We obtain 3.31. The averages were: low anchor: 5.24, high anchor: 5.28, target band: 4.86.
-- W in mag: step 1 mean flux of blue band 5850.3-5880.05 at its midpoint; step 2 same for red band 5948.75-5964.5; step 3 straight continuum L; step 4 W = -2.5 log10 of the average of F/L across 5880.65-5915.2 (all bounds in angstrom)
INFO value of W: 0.13 mag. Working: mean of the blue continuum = 5.3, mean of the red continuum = 5.25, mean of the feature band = 4.69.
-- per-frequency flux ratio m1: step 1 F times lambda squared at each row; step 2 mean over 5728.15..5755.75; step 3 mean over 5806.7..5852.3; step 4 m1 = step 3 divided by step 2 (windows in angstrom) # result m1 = 1.08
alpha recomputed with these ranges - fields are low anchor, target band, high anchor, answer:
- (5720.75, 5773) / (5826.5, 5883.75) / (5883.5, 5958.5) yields -3.1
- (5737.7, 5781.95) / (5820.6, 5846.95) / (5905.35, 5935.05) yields -0.8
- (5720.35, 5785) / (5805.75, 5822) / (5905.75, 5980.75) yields -0.7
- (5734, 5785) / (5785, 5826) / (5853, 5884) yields -0.9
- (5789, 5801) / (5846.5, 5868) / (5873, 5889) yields 0.3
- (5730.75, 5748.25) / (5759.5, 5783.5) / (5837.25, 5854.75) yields -0.4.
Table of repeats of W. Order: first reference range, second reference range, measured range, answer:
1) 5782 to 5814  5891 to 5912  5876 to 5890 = -0.12 mag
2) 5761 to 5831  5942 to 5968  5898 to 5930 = 0.02 mag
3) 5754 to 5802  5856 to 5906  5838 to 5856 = -0.07 mag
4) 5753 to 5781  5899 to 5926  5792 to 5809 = -0.05 mag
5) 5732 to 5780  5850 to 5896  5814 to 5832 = -0.07 mag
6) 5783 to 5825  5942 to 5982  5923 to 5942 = -0.01 mag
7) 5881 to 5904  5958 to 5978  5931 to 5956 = -0.06 mag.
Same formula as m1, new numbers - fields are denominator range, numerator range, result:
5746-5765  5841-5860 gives 1.08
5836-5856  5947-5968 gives 1.02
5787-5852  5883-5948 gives 0.95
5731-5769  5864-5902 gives 0.98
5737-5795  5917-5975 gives 1.07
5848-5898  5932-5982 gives 1.09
